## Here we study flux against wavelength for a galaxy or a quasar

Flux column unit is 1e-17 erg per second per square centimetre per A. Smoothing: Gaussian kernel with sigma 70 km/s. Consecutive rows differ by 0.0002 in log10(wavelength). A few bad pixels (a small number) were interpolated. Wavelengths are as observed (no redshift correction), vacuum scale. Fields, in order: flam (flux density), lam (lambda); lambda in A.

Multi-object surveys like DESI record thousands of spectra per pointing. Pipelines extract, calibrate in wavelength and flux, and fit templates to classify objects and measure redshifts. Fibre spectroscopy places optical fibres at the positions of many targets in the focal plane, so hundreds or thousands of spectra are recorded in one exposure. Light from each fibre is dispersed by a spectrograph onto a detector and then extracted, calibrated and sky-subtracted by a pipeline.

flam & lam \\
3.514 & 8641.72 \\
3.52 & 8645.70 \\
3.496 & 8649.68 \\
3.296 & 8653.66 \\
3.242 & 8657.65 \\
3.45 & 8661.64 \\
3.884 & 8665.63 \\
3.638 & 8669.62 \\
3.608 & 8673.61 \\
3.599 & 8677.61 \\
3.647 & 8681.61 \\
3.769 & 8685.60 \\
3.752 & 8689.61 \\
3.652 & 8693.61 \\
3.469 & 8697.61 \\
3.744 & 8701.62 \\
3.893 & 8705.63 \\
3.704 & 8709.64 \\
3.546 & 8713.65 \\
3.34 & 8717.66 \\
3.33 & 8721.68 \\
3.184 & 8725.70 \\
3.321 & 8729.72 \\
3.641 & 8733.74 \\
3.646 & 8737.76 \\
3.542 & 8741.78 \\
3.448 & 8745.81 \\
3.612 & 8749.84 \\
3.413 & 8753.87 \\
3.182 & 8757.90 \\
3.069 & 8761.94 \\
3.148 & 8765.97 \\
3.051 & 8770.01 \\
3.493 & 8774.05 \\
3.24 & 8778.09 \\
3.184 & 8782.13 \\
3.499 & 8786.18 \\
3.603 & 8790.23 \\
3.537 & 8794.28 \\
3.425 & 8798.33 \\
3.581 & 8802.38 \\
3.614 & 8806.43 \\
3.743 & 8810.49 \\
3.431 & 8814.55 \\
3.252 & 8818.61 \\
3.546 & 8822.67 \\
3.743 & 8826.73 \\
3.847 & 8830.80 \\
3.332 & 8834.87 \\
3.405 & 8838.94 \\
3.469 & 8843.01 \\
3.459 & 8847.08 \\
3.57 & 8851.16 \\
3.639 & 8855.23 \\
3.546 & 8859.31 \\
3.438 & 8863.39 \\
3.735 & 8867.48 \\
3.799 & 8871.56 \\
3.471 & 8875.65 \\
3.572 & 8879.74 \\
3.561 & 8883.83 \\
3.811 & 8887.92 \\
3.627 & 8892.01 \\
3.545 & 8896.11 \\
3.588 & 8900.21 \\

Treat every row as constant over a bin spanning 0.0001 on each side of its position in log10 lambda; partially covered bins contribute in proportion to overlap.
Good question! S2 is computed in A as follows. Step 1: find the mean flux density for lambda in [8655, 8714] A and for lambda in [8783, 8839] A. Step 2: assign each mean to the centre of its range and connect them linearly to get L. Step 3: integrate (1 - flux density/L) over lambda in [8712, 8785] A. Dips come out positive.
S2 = 4.7 A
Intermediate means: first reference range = 3.64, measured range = 3.36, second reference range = 3.54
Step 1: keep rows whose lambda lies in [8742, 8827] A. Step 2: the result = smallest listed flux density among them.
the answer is 3.051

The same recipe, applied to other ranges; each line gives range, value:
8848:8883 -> 3.438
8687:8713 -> 3.469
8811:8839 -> 3.252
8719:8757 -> 3.184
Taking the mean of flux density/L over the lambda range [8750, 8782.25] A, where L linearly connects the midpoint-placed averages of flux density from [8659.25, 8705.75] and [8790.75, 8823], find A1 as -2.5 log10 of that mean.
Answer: 0.10 mag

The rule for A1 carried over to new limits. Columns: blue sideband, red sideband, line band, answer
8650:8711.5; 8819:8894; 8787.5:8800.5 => 0.02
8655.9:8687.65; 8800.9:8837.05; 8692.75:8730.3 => 0.02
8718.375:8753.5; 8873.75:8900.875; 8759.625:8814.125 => 0.03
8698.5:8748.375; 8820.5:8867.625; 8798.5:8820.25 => 0.01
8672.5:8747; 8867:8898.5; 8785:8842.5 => 0.02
